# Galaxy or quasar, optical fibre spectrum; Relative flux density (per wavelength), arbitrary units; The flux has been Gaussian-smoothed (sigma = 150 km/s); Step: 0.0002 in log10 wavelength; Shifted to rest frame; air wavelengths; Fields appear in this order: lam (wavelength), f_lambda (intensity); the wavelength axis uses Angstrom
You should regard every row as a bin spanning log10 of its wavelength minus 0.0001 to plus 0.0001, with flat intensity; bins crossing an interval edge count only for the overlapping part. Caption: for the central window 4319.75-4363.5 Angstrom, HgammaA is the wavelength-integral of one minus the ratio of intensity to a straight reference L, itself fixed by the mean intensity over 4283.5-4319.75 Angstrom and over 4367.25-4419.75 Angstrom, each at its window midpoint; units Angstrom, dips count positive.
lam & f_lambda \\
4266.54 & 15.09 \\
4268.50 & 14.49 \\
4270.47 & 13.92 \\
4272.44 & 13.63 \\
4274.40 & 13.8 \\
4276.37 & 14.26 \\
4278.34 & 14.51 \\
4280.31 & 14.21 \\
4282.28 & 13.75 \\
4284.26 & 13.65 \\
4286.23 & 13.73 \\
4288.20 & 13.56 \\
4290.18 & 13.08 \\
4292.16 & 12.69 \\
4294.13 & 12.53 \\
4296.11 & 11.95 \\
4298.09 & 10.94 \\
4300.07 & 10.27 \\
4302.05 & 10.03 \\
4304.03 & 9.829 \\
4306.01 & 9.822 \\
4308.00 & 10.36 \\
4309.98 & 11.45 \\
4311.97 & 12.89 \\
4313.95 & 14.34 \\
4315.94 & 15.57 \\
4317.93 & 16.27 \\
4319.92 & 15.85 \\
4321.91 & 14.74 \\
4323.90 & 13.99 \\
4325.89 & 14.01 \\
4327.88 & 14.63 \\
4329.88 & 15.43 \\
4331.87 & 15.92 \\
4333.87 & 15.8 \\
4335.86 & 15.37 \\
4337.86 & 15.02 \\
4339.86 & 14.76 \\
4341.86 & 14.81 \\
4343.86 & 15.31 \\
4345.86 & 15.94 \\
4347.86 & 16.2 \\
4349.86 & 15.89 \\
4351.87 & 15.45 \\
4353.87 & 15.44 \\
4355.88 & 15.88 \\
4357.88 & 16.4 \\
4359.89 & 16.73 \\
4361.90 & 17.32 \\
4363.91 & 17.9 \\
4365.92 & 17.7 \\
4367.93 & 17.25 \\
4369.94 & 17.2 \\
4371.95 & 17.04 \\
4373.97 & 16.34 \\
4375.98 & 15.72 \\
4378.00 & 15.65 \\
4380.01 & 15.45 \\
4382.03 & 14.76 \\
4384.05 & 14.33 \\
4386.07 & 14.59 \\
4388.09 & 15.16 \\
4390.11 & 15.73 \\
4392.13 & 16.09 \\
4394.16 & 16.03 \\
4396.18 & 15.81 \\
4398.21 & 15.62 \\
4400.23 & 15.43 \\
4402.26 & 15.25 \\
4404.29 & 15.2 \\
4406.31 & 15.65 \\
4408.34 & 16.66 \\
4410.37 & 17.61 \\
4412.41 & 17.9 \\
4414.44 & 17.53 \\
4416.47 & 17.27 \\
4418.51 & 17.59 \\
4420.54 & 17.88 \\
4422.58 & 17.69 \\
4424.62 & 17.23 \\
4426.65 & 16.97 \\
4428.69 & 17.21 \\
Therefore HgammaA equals -4.58 Angstrom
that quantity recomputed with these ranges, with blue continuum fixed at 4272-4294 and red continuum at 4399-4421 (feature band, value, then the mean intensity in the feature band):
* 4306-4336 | 0.7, 14.3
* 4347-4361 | -0.6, 16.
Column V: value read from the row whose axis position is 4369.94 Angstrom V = 17.2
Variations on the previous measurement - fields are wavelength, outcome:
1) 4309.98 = 11.45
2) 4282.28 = 13.75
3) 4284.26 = 13.65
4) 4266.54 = 15.09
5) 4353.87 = 15.44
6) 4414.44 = 17.53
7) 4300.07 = 10.27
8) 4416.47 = 17.27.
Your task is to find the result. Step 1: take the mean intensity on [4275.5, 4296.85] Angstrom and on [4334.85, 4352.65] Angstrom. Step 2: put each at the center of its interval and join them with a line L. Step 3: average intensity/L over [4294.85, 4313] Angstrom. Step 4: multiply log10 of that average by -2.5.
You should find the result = 0.28 mag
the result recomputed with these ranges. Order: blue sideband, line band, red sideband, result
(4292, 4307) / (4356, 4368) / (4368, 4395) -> -0.173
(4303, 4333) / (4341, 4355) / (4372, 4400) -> -0.079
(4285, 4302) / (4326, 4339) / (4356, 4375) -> -0.030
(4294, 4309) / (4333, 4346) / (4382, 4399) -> -0.203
